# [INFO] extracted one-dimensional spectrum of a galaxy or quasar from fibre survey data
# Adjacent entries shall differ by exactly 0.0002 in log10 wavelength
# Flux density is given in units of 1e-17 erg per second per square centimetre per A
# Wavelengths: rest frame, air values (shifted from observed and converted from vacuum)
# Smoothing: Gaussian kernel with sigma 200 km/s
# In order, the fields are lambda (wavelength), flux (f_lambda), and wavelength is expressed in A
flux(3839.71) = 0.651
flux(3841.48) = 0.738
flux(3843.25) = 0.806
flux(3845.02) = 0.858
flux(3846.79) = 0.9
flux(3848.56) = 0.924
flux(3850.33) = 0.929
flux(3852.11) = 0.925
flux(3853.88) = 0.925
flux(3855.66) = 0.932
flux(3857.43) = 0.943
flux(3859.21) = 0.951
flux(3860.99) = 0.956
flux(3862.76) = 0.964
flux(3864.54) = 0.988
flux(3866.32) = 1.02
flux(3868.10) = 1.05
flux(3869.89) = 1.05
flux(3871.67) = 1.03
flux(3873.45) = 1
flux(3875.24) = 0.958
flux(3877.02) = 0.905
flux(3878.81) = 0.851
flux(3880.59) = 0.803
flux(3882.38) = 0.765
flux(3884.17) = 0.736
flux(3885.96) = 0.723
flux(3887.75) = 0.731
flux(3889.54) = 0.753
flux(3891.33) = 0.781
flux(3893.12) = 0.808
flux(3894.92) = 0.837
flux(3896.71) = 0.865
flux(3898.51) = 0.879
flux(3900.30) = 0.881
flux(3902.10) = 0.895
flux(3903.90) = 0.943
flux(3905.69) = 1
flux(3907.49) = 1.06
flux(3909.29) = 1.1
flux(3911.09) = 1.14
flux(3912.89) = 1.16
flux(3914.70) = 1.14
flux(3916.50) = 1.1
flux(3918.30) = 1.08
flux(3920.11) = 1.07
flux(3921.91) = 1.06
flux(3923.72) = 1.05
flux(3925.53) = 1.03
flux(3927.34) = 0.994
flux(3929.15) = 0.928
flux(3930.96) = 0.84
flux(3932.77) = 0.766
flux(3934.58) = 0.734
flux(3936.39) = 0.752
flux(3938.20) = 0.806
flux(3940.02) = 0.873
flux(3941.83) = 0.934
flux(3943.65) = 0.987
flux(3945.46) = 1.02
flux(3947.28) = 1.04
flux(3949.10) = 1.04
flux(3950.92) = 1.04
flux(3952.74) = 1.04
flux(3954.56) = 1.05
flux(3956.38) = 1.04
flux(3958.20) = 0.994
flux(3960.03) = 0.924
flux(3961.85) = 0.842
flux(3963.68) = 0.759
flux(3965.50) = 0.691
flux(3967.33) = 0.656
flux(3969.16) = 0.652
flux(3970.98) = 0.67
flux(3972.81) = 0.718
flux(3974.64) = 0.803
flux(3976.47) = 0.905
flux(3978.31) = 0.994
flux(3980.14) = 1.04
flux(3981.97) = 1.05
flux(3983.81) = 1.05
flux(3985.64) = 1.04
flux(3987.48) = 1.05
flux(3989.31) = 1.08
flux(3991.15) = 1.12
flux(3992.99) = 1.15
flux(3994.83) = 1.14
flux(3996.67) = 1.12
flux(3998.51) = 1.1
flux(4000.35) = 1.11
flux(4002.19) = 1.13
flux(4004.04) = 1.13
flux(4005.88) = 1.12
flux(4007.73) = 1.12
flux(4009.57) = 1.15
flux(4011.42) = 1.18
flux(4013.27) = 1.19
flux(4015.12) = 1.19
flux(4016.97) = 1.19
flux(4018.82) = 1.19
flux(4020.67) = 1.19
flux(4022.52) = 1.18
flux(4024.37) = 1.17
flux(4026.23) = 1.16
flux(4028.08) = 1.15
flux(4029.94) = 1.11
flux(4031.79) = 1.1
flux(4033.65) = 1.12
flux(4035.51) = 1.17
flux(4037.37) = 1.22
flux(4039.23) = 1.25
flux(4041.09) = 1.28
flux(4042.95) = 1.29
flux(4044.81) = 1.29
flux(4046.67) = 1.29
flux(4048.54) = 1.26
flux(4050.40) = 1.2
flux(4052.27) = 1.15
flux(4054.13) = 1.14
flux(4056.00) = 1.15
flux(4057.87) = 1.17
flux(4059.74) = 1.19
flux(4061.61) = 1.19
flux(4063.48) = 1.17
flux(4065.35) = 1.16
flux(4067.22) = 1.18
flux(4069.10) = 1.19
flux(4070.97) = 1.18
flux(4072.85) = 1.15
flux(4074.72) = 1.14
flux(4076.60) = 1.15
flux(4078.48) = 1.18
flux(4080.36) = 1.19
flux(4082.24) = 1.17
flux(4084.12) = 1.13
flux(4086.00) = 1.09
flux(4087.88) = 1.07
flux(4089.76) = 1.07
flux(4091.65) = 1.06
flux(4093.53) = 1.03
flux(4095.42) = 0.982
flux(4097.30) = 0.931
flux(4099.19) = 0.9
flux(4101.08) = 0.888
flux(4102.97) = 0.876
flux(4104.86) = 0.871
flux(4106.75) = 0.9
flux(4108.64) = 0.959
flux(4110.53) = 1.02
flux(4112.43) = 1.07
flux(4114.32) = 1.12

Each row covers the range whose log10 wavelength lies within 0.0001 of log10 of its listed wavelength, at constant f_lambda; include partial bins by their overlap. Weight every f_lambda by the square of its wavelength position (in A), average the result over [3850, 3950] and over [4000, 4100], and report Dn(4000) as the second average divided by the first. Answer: 1.33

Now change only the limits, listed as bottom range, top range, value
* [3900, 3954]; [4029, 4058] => 1.29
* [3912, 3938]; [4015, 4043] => 1.28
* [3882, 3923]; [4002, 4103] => 1.31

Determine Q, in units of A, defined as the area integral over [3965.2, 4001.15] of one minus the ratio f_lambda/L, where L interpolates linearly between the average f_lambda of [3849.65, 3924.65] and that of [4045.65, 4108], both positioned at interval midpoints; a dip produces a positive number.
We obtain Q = 2.3 A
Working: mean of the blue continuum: 0.946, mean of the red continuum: 1.1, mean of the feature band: 0.961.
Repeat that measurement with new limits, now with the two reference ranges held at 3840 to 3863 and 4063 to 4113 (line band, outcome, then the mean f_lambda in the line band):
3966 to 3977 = 2.8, 0.727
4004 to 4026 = -3.4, 1.17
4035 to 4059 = -4.4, 1.22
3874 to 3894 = 2.5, 0.805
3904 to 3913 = -1.3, 1.07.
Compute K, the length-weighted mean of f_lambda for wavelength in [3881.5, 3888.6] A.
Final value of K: 0.738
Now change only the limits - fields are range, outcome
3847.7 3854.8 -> 0.925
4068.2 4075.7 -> 1.17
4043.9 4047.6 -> 1.29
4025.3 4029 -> 1.16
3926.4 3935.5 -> 0.853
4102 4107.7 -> 0.883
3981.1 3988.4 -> 1.05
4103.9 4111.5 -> 0.937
